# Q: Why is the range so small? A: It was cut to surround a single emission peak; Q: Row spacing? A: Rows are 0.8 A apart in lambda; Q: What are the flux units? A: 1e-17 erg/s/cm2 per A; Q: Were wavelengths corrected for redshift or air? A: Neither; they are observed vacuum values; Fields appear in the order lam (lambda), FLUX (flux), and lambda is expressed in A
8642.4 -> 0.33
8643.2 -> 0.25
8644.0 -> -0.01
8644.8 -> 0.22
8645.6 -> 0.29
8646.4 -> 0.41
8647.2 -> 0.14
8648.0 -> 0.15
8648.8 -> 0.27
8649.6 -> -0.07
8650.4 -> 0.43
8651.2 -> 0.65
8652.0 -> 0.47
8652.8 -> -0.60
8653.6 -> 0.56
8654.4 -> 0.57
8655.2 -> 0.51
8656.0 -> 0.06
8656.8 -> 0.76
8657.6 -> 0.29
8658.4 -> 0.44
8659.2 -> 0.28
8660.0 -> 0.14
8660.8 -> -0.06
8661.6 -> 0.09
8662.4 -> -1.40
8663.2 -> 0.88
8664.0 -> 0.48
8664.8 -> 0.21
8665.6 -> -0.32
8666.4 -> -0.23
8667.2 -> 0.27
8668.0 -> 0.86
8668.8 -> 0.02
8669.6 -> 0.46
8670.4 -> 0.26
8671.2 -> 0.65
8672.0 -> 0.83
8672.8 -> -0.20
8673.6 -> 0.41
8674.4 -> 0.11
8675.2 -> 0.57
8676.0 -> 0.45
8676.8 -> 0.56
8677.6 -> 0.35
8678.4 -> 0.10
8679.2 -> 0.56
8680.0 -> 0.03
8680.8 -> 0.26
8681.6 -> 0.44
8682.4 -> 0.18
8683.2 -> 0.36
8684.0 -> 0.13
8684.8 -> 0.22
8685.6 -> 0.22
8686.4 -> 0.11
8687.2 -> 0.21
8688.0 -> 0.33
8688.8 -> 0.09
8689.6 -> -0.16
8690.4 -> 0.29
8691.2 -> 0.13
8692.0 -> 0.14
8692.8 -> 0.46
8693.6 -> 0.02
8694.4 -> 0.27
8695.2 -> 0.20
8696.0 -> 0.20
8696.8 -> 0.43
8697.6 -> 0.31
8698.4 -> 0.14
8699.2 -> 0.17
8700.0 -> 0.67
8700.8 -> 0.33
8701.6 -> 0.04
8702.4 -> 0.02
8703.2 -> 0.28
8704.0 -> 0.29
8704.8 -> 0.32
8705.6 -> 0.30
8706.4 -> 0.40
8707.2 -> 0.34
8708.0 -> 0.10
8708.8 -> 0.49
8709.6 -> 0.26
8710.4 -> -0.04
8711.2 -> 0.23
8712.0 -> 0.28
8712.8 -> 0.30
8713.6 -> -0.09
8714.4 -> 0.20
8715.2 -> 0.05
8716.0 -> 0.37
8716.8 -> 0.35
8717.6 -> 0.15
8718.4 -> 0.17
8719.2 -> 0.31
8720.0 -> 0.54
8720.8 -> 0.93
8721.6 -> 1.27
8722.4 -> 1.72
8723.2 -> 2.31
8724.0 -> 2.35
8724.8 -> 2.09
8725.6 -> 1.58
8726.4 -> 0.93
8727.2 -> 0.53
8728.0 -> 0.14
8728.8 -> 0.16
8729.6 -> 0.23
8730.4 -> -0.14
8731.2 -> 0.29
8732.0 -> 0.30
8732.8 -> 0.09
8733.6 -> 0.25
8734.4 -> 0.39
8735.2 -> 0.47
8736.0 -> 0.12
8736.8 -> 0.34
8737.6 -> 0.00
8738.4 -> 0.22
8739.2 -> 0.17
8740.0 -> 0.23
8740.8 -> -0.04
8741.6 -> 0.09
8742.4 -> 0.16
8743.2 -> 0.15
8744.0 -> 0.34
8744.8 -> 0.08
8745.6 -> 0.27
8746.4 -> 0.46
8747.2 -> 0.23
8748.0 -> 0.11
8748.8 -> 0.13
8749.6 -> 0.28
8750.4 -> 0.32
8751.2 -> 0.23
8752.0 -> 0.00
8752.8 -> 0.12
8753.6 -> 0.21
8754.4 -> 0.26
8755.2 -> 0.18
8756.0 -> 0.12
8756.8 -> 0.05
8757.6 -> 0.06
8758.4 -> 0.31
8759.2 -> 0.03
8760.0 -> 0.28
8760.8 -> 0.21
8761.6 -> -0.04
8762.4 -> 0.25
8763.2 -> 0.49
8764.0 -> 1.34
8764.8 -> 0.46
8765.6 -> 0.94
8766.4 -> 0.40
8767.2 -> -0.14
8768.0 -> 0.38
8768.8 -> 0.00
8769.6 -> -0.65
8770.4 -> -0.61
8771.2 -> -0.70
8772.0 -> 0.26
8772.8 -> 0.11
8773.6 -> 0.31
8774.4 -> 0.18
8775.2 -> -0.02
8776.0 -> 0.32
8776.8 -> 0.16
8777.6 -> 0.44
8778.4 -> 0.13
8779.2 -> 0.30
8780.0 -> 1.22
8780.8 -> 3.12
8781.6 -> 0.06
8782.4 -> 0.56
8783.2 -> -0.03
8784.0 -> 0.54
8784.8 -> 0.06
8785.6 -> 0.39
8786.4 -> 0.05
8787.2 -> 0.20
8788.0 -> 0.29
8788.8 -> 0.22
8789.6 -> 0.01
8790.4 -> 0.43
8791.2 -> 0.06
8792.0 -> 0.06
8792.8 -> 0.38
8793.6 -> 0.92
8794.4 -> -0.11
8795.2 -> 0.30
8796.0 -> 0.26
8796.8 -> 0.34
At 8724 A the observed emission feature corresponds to Hbeta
